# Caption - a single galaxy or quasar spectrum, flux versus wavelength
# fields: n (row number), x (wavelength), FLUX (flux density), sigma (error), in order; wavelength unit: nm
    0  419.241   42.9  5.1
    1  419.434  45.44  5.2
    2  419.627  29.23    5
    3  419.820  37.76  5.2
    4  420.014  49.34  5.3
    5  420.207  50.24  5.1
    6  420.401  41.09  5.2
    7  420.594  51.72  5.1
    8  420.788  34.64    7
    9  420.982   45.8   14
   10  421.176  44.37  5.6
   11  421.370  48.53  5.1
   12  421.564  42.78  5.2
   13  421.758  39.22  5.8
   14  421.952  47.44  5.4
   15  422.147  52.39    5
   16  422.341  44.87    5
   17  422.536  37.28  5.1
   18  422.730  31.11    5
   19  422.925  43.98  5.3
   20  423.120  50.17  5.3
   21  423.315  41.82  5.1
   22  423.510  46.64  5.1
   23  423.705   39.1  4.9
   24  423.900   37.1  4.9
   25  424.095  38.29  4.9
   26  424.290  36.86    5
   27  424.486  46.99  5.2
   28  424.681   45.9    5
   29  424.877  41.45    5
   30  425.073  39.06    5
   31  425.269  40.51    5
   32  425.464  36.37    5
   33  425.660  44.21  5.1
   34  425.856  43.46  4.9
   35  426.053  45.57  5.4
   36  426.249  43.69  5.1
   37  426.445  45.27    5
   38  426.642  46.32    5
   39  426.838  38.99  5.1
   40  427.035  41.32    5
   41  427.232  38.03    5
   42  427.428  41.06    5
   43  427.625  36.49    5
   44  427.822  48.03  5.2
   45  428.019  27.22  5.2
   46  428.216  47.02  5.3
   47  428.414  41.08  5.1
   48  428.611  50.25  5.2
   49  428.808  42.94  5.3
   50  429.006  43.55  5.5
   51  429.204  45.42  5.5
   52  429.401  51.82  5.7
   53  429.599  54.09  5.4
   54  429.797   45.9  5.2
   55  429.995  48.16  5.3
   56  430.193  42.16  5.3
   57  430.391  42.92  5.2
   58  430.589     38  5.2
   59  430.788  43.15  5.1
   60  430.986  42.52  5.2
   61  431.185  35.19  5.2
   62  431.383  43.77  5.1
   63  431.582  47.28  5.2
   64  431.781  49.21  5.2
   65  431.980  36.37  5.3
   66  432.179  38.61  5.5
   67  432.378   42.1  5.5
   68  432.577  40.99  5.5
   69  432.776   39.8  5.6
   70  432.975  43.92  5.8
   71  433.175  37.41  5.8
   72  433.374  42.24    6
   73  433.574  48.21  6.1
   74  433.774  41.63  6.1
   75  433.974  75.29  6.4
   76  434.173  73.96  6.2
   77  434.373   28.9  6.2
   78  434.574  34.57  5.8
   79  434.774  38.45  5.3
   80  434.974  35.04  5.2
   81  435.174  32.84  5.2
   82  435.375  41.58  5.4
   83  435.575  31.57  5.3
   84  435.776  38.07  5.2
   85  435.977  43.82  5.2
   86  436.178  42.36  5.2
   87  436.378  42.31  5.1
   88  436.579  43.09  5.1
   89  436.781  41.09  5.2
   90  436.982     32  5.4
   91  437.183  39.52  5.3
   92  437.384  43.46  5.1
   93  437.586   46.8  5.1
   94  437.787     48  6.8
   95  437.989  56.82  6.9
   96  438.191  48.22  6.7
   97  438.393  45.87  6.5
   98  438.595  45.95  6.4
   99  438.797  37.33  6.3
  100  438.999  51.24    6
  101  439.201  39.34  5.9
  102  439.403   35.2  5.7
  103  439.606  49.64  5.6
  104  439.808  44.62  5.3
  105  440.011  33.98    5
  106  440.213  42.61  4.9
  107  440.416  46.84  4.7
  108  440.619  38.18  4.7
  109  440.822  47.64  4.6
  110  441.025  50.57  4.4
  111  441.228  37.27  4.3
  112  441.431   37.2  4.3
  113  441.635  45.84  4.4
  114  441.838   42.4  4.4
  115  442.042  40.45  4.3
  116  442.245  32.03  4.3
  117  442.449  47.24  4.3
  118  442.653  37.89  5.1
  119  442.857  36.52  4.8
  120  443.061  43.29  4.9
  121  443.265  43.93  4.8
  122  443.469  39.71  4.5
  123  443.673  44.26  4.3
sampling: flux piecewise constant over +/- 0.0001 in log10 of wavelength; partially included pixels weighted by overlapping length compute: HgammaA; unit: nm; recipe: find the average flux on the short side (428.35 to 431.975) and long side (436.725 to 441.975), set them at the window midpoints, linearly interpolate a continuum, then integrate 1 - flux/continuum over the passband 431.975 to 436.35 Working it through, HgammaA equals 0.18 nm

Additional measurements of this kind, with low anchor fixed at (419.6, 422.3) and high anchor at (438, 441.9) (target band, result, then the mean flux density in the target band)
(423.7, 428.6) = 0.30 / 41.4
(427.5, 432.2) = 0.05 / 43.4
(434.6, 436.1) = 0.22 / 37.3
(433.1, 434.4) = -0.22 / 51.1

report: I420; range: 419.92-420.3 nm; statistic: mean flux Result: 49.9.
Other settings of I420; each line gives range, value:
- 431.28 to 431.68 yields 45.4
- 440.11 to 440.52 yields 44.7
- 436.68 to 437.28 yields 37.5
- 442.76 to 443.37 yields 41.3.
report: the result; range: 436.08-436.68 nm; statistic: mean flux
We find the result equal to 42.6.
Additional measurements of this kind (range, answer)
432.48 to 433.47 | 40.9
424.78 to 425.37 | 40.3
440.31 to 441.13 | 45.7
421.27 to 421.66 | 45.7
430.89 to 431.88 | 43.6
